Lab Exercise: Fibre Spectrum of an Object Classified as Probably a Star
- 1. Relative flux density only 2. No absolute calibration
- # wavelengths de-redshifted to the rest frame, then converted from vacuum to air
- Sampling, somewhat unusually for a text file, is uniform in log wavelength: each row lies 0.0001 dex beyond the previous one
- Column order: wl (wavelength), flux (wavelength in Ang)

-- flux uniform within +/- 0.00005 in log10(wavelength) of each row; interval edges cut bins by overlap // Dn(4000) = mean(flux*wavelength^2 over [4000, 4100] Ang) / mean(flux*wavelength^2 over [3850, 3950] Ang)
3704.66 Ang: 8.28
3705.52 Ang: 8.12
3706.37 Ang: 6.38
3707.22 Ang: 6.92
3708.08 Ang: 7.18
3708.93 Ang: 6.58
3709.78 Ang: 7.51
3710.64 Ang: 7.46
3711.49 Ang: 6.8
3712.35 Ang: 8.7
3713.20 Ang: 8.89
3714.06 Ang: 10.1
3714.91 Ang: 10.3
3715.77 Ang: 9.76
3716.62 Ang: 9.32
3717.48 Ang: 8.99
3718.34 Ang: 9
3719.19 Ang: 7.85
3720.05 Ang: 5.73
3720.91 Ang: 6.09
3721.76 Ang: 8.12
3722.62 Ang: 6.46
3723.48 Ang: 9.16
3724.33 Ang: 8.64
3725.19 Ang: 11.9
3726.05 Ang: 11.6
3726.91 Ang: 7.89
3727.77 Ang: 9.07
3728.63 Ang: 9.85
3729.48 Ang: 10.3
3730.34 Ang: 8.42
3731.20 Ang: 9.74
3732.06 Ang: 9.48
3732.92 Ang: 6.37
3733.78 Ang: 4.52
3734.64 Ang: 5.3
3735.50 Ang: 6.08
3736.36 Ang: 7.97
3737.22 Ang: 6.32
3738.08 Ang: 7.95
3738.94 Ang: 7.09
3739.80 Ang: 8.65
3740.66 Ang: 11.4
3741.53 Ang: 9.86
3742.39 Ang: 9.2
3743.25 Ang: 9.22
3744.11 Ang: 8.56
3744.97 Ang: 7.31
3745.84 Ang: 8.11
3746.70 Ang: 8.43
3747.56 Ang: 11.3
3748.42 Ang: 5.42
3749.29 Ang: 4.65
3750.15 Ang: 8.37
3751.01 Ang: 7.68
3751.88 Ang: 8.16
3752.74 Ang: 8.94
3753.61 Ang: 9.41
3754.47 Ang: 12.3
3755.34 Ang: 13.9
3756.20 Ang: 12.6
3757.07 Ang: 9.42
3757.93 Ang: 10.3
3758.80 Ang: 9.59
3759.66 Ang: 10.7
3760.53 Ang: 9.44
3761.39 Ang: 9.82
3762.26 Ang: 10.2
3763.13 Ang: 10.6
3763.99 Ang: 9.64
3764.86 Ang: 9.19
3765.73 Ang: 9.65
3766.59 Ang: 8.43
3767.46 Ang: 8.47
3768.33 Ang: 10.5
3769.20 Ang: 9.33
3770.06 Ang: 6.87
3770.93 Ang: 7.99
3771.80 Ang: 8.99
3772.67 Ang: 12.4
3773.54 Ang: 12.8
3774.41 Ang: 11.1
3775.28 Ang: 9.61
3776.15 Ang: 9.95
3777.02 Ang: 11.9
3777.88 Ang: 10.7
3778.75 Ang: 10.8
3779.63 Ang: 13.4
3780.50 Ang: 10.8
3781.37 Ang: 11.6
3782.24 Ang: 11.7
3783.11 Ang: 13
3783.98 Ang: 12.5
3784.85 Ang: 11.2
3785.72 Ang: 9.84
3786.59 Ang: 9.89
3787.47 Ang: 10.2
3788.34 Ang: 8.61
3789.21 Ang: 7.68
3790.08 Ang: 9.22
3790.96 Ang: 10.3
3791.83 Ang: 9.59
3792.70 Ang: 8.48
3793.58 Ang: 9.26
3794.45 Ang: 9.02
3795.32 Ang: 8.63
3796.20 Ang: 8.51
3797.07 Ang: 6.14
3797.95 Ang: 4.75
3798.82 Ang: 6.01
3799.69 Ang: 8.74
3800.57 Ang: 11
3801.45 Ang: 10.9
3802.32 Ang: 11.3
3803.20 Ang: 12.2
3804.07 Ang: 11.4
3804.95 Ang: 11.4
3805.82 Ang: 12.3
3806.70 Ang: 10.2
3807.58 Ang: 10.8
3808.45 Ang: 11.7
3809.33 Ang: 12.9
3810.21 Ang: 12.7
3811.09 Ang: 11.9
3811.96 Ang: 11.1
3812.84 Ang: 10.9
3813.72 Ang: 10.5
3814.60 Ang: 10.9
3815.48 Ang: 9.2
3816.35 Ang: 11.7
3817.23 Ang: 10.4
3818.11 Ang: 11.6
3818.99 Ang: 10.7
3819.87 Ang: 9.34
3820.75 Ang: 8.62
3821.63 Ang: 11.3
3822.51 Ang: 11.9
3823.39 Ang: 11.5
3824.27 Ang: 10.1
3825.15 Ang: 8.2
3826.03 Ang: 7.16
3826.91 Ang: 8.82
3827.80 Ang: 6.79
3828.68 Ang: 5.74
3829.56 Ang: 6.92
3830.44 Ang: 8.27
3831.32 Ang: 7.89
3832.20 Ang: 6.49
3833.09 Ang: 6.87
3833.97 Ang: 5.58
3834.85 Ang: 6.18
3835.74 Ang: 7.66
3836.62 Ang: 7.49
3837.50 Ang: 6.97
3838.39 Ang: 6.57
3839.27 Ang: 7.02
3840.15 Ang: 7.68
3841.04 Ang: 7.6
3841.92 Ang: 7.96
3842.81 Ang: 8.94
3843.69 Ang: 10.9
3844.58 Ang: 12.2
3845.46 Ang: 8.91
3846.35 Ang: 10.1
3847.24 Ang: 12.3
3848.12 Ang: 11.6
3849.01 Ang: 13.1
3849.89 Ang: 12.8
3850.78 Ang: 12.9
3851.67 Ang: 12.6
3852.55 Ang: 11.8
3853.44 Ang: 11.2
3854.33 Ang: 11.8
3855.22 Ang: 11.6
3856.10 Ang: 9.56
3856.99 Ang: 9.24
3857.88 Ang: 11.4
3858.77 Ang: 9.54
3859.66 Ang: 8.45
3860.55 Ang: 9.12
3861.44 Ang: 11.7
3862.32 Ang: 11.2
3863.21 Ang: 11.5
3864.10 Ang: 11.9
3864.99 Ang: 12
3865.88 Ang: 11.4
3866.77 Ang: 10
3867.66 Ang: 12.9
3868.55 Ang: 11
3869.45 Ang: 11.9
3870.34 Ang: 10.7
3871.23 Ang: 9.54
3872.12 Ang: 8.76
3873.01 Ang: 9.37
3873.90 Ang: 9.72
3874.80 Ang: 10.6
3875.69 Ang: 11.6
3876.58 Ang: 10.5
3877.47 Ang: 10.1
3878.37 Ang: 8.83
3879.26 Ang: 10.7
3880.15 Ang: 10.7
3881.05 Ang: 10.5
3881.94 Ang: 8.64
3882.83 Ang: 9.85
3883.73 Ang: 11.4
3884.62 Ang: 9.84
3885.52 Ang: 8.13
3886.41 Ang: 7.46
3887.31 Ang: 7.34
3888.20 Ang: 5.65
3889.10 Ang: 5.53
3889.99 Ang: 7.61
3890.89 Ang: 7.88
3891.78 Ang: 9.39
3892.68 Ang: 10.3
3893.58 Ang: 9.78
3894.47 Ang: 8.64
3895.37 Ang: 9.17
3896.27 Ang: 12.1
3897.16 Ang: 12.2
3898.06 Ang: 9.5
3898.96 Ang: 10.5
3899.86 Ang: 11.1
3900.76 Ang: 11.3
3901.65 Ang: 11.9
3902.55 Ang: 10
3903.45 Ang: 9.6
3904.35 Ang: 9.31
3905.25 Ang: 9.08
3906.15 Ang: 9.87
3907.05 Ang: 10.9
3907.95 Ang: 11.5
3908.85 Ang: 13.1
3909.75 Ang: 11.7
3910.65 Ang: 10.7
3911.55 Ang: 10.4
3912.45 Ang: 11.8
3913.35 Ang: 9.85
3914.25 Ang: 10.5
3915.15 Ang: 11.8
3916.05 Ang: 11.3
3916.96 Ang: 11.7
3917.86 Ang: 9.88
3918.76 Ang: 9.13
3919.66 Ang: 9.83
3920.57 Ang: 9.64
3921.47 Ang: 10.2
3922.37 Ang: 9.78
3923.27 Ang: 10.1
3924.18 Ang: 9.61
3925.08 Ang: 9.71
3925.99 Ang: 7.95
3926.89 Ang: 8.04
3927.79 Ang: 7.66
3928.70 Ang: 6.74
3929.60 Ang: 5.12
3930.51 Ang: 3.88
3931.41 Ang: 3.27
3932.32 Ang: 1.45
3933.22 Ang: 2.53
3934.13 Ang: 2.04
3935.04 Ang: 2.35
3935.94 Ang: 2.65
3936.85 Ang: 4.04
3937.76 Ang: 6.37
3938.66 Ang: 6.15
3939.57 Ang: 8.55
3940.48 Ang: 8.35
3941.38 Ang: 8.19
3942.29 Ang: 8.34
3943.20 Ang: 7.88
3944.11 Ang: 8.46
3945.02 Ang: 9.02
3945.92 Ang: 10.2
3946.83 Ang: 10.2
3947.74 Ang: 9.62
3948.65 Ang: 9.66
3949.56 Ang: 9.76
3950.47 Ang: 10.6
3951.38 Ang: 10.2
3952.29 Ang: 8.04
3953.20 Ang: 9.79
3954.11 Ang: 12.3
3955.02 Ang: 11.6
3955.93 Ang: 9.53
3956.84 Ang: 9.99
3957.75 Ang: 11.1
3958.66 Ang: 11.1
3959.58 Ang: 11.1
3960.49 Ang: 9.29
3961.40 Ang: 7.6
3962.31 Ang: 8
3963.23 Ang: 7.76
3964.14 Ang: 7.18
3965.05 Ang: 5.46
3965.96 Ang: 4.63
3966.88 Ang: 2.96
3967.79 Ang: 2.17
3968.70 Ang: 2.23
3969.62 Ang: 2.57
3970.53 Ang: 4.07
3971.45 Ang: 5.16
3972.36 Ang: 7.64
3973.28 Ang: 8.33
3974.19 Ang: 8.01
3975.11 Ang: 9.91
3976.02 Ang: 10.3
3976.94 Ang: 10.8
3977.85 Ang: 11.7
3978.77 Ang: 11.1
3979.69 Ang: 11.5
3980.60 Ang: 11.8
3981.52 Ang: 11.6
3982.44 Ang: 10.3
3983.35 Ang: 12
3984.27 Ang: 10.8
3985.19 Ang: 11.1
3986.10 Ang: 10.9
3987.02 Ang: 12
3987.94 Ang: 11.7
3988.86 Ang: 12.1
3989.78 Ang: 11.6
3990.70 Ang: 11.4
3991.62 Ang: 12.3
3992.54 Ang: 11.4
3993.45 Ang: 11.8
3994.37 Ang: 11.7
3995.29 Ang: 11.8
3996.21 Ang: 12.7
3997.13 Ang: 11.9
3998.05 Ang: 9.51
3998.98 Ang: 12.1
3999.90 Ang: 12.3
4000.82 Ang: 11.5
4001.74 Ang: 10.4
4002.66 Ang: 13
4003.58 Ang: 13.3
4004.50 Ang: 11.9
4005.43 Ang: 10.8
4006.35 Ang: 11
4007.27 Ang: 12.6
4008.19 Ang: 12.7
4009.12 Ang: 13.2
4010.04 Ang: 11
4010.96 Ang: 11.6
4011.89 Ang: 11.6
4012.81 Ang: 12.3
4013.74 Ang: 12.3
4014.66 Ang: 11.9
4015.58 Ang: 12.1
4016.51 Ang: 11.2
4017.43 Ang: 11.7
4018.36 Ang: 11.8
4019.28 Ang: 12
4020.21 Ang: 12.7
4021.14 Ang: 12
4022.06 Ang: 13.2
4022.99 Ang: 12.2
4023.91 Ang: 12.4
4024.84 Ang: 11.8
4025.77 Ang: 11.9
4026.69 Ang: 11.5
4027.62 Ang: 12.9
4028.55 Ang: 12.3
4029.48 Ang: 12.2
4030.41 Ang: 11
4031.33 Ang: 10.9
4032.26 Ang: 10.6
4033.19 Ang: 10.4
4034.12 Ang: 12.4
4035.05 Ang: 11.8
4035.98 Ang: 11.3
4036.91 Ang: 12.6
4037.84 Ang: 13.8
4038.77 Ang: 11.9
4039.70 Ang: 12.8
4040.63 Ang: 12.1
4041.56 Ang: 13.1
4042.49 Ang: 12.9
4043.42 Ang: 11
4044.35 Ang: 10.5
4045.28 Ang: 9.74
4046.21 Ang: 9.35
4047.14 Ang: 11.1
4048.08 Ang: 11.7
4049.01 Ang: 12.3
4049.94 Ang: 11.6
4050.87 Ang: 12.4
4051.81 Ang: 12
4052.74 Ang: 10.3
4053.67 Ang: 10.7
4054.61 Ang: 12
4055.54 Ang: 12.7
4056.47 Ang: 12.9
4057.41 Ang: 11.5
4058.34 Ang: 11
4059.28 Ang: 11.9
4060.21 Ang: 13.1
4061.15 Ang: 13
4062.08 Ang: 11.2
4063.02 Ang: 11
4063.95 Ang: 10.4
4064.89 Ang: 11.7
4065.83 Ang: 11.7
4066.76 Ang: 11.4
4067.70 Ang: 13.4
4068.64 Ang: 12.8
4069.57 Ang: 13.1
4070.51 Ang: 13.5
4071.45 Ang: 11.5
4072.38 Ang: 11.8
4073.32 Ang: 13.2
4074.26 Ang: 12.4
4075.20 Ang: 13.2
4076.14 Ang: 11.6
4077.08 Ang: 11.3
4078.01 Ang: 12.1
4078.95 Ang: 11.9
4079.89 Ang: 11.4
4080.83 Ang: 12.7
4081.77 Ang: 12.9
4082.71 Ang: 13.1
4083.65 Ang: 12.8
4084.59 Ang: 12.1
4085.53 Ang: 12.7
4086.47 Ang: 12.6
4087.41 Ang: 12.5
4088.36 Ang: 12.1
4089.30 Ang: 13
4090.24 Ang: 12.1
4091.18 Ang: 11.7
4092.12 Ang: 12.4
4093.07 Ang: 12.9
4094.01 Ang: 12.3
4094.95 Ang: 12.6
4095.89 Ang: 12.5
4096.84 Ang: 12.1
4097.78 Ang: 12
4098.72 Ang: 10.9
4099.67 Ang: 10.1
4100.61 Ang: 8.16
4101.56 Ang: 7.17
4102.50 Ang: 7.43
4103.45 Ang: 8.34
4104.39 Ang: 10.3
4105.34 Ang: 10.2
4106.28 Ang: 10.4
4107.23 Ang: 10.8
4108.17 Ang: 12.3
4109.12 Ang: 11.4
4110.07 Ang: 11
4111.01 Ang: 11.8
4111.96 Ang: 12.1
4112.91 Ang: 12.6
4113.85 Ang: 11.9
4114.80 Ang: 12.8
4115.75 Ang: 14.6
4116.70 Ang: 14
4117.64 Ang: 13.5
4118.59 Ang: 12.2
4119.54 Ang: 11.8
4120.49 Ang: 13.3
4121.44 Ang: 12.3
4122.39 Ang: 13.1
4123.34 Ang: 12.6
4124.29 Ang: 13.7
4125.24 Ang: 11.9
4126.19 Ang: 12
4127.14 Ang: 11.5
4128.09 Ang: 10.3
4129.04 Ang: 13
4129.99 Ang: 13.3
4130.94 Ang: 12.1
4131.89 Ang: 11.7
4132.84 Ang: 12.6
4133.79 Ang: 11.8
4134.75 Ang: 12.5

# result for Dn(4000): 1.38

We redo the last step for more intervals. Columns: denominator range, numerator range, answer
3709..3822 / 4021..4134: 1.46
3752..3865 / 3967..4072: 1.26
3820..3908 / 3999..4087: 1.35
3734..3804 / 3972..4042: 1.39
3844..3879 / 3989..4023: 1.18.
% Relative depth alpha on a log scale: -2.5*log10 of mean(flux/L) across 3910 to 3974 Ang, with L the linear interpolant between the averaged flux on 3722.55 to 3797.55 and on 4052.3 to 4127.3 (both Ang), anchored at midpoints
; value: 0.33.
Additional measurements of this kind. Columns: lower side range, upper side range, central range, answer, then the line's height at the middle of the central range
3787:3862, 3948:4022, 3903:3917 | -0.082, 10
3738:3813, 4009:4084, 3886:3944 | 0.261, 10.9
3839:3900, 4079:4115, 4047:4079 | -0.063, 11.3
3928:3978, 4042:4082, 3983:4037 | -0.217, 9.71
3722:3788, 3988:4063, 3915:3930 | 0.179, 10.9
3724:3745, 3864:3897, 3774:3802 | -0.101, 8.98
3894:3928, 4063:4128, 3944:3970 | 0.267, 10.7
